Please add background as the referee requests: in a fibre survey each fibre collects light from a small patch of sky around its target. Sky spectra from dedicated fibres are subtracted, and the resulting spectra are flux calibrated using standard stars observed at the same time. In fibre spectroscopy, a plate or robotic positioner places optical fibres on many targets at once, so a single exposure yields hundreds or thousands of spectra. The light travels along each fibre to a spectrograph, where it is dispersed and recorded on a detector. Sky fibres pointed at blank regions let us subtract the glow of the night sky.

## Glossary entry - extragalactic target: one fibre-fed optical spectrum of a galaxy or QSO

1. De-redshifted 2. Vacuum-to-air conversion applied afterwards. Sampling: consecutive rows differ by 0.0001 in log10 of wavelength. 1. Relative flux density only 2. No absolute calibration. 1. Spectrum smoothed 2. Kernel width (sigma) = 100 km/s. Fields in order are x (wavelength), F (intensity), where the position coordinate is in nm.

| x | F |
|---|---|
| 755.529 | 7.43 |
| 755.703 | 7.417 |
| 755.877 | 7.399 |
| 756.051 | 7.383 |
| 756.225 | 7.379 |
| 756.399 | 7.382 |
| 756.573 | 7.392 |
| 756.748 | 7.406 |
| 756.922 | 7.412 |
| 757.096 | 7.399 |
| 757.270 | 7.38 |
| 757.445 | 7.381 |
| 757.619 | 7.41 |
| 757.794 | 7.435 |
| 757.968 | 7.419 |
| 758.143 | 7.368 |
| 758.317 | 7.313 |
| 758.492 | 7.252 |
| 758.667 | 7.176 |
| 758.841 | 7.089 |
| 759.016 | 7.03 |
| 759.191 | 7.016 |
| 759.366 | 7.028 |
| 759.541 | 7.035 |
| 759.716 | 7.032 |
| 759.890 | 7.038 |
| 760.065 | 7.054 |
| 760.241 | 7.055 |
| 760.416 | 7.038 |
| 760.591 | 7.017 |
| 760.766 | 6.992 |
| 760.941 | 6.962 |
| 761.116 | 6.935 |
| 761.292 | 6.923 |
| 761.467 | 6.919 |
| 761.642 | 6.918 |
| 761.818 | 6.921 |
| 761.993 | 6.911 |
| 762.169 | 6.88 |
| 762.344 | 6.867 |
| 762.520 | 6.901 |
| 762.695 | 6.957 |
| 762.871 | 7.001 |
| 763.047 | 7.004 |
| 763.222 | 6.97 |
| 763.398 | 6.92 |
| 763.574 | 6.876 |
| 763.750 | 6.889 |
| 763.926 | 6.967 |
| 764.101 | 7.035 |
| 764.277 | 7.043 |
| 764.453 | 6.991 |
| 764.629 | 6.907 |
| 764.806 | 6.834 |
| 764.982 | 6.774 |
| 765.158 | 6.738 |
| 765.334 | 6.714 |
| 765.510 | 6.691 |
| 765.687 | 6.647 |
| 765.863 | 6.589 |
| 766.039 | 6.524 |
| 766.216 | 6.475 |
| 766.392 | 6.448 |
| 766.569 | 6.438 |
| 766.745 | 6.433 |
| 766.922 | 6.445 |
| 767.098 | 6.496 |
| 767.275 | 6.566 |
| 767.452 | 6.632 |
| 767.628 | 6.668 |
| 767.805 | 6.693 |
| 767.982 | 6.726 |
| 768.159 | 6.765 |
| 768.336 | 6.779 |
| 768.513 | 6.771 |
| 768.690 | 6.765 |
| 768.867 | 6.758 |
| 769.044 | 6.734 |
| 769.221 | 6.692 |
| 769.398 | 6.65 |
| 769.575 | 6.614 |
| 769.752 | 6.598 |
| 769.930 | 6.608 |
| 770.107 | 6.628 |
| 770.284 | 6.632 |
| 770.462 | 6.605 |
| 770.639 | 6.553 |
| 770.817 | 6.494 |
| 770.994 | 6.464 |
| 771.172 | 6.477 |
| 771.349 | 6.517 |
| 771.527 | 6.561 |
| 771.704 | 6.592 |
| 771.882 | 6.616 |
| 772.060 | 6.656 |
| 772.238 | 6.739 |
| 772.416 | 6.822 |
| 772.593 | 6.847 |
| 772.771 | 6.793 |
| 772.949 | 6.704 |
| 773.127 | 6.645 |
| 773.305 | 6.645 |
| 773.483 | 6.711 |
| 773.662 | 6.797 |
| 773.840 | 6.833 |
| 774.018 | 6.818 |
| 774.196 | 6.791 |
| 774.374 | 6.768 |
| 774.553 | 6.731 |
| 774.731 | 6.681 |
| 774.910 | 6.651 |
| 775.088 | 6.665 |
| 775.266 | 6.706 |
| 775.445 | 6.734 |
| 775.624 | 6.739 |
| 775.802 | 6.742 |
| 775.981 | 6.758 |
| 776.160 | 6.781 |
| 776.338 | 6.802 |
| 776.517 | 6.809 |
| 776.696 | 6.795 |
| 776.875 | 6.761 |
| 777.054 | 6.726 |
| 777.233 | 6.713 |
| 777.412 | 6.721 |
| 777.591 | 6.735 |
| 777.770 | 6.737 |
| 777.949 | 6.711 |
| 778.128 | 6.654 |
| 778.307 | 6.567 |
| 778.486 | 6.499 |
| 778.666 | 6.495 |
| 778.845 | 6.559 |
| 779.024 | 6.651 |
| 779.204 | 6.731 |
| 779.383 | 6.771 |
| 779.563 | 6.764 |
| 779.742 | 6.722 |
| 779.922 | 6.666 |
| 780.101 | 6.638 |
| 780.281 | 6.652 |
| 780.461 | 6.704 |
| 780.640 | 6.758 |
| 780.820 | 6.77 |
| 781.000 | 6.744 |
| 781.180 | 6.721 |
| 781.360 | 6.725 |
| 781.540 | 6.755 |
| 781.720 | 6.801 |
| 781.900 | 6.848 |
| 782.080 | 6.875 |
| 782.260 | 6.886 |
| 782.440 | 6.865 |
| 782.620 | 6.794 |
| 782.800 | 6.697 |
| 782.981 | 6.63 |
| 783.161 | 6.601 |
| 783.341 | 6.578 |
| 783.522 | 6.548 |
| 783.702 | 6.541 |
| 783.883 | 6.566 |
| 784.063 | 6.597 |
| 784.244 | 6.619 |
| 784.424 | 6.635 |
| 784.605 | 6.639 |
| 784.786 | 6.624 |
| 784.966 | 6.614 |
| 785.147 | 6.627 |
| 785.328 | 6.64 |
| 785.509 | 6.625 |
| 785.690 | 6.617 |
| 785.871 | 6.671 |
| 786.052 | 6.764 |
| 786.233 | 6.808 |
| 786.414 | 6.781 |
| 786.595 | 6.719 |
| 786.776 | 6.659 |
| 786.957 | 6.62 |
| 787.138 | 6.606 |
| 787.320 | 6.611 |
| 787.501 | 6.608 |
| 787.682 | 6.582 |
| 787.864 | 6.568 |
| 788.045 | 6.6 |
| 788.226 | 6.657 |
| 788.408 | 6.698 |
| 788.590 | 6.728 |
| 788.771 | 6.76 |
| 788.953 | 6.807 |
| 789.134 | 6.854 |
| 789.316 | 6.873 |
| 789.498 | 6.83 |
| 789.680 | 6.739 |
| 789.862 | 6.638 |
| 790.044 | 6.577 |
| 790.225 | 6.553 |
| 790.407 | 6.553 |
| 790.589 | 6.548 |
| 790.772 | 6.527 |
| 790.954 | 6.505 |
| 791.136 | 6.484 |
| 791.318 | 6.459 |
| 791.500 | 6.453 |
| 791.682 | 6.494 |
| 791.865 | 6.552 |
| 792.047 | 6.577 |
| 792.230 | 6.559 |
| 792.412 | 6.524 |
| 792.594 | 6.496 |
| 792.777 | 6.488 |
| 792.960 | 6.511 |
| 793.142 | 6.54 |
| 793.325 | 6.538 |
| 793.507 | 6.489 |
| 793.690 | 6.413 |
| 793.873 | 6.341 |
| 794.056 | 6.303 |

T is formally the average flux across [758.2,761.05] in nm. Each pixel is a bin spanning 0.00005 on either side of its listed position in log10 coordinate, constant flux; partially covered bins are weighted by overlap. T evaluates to 7.07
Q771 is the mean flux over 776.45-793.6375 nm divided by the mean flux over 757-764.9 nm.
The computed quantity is 0.9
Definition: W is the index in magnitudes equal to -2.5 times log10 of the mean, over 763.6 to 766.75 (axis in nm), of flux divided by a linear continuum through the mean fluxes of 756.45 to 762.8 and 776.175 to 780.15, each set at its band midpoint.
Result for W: 0.040 mag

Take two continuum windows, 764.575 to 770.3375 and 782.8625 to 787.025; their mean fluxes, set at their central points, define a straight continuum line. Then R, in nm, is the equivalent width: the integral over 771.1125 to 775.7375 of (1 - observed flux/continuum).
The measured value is -0.04 nm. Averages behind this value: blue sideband 6.65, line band 6.7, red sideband 6.64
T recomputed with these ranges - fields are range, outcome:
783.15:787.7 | 6.64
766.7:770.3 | 6.65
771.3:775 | 6.71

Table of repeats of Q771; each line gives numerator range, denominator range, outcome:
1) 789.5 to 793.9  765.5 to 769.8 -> 0.99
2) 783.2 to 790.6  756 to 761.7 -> 0.93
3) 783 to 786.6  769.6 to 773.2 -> 1.00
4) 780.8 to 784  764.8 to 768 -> 1.02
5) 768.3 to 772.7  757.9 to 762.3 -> 0.94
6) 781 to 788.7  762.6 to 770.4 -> 0.99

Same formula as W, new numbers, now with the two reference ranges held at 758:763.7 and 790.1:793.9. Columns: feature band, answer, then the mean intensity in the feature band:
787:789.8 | -0.021 mag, 6.7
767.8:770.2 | 0.029 mag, 6.7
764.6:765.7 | 0.031 mag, 6.75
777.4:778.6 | 0.013 mag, 6.65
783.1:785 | 0.007 mag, 6.6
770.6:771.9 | 0.051 mag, 6.53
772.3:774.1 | 0.008 mag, 6.76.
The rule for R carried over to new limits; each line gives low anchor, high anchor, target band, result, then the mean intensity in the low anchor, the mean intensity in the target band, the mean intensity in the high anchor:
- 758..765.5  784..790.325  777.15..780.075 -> 0.05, 6.98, 6.67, 6.67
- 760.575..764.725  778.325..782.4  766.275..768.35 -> 0.09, 6.94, 6.58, 6.71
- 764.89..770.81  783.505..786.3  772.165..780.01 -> -0.10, 6.63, 6.72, 6.63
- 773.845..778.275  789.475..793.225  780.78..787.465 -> -0.05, 6.74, 6.69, 6.55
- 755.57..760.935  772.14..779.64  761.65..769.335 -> 0.28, 7.24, 6.76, 6.72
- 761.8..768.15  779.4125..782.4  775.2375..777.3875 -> 0.00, 6.76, 6.75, 6.75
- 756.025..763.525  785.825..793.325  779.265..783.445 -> 0.01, 7.12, 6.74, 6.62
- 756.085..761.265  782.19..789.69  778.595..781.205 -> 0.04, 7.2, 6.69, 6.68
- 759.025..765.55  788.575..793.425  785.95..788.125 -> -0.01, 6.94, 6.66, 6.6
